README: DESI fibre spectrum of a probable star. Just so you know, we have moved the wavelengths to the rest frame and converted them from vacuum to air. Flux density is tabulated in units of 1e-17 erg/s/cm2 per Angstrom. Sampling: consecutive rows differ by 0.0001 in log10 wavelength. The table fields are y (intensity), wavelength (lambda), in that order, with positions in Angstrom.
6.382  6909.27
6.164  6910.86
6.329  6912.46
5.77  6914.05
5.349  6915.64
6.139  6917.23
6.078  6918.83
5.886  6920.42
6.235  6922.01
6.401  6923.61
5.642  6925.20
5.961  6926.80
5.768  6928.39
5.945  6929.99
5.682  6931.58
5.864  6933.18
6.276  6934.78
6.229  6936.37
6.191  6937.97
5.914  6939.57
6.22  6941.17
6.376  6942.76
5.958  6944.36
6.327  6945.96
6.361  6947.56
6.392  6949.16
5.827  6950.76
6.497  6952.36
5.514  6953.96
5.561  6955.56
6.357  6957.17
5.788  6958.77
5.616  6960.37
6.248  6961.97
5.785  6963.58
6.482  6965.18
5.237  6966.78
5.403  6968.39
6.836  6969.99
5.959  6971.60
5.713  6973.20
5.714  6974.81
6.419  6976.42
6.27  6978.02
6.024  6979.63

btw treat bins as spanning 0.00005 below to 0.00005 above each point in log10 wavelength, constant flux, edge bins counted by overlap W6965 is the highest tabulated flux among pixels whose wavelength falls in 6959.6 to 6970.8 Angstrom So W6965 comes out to 6.836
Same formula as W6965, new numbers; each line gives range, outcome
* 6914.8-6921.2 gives 6.139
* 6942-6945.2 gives 6.376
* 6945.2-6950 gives 6.392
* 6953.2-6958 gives 6.357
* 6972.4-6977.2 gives 6.419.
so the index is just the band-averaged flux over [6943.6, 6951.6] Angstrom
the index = 6.18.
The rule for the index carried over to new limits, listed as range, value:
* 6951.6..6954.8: 6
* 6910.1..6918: 5.95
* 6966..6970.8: 5.82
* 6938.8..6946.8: 6.16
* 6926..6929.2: 5.86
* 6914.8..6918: 5.75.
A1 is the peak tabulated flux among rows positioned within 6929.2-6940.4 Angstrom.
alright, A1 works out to 6.276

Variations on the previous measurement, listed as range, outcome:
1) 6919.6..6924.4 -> 6.401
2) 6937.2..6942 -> 6.22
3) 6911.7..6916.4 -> 6.329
